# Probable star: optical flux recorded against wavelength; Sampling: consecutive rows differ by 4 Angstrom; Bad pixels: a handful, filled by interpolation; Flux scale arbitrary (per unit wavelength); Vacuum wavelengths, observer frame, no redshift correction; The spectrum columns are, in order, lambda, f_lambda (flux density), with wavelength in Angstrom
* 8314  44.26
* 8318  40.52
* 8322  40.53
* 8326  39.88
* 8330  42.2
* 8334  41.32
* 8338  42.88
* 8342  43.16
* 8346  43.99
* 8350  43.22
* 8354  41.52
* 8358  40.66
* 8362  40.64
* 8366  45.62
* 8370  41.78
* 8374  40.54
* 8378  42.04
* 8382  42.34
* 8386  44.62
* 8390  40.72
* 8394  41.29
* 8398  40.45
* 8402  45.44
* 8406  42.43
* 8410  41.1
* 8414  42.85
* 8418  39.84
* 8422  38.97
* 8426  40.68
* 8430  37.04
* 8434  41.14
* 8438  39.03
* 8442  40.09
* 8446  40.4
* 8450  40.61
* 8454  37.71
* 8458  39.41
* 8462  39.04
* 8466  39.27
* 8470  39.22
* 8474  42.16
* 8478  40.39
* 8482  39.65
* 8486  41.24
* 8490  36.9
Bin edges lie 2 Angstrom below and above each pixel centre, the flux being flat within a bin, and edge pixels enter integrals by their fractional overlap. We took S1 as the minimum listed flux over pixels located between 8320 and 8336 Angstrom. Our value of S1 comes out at 39.88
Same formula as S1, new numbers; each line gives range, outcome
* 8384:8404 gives 40.45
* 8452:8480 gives 37.71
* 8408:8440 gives 37.04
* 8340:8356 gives 41.52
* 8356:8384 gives 40.54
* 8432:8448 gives 39.03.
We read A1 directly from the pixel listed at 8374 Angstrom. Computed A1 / 40.54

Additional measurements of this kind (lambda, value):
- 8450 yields 40.61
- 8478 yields 40.39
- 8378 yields 42.04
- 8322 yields 40.53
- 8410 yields 41.1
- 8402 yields 45.44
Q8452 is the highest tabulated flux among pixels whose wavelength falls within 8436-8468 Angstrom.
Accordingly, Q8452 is 40.61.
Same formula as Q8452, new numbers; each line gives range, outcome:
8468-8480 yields 42.16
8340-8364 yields 43.99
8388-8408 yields 45.44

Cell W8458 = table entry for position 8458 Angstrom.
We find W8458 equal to 39.41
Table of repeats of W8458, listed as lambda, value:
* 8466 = 39.27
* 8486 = 41.24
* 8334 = 41.32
